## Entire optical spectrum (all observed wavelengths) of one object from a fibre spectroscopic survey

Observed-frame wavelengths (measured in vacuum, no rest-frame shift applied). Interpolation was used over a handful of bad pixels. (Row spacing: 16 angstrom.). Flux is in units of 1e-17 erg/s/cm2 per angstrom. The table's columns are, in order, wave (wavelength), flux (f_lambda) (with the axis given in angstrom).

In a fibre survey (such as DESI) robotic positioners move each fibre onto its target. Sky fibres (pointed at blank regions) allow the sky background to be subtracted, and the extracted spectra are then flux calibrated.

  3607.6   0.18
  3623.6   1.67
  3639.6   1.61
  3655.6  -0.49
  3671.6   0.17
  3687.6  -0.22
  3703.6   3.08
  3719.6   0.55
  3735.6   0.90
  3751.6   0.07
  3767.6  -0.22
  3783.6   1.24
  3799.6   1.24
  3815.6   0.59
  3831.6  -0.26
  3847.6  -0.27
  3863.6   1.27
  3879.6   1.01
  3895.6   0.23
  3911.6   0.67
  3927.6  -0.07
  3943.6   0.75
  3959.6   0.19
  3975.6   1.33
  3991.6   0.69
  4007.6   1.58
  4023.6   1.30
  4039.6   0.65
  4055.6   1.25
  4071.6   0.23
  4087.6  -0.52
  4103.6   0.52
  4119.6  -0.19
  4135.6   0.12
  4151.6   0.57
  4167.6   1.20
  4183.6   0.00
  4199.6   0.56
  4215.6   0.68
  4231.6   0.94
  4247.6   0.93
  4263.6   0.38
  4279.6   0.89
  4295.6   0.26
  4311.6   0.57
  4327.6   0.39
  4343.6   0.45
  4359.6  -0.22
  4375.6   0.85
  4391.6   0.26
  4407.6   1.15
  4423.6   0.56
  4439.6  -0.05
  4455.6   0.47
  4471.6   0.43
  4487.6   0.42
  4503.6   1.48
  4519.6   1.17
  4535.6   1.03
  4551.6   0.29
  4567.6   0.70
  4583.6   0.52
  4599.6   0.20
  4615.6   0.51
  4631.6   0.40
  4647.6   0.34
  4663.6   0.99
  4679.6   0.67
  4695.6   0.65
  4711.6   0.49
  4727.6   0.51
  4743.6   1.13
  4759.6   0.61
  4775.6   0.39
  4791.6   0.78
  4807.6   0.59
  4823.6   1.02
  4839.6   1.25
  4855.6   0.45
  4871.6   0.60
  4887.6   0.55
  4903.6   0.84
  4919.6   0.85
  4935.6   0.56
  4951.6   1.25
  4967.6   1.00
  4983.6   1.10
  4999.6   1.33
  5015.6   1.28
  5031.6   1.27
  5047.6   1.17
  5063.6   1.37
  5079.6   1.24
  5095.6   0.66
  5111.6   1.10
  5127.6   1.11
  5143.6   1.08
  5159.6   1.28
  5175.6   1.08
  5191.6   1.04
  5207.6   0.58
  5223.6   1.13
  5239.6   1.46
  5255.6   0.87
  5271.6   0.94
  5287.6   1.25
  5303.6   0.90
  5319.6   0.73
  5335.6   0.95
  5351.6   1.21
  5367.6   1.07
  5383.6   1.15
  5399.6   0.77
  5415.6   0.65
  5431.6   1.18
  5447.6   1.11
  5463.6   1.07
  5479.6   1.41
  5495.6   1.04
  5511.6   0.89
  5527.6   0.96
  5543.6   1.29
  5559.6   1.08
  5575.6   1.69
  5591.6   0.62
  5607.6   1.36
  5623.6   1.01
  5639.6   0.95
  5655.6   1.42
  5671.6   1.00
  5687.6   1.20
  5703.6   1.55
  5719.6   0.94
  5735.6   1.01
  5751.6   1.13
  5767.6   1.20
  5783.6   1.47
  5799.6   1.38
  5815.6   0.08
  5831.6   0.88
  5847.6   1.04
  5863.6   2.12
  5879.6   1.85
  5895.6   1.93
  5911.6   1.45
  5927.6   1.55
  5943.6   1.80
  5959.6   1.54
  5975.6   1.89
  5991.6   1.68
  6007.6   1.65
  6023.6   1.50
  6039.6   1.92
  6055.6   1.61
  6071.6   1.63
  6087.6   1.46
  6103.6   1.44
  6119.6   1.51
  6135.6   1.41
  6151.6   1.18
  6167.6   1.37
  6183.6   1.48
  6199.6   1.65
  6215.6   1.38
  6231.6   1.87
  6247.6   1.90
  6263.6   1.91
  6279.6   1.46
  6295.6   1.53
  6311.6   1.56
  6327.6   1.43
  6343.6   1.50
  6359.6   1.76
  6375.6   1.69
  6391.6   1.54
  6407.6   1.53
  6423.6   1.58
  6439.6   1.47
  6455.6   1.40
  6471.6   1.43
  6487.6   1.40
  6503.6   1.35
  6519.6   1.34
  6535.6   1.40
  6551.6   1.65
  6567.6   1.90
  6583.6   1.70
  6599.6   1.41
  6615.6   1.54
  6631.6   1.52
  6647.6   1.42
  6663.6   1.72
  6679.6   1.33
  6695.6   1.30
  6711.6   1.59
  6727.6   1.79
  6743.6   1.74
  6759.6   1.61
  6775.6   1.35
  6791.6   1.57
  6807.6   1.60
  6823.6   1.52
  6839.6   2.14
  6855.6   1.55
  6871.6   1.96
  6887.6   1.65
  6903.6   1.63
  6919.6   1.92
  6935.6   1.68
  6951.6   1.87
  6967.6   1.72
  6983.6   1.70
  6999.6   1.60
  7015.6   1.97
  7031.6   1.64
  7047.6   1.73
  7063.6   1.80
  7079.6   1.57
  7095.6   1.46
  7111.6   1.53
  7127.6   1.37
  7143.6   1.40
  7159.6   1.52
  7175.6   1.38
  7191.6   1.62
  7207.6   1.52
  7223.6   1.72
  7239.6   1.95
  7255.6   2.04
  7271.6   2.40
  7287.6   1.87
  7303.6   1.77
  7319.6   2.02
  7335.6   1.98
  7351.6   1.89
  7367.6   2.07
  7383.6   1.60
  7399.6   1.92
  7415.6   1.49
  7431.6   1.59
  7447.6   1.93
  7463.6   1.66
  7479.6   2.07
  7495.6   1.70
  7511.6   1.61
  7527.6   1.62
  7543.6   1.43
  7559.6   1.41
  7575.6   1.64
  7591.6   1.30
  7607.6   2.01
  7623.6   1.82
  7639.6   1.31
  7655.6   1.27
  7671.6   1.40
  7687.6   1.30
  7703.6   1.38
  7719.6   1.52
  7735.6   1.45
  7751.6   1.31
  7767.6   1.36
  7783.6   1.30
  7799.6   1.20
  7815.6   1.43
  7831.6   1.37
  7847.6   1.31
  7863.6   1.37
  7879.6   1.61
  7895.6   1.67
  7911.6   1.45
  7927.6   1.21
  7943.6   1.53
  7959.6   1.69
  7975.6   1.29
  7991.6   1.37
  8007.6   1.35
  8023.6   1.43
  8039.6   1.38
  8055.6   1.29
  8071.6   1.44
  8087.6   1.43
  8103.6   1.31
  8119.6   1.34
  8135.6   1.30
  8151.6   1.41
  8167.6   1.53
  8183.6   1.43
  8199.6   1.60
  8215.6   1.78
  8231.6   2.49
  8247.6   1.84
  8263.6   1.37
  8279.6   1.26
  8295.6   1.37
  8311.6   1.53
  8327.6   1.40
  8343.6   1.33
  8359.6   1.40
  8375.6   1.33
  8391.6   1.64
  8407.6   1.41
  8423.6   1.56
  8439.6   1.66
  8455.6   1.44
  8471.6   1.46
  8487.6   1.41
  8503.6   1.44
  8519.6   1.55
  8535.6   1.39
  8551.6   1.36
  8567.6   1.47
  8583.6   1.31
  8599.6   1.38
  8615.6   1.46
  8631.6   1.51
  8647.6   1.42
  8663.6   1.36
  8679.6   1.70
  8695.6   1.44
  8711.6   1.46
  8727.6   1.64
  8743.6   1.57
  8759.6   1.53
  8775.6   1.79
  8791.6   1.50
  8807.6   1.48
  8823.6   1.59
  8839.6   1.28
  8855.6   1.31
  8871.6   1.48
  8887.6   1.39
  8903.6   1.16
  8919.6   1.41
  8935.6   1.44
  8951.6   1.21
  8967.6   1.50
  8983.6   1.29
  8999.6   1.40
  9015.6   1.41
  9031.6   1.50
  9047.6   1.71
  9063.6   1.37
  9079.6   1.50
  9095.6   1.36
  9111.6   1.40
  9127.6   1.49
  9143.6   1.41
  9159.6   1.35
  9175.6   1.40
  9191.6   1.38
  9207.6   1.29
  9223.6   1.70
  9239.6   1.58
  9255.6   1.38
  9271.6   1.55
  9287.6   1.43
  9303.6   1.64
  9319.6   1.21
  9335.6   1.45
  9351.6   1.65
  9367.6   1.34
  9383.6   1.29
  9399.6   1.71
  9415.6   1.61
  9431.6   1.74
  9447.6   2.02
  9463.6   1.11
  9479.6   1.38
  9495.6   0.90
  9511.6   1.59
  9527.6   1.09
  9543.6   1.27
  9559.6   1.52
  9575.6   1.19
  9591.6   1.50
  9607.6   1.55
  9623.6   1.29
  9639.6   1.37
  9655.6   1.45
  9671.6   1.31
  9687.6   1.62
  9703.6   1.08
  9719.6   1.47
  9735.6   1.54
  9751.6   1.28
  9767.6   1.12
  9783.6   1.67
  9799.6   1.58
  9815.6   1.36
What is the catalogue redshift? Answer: 0.253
